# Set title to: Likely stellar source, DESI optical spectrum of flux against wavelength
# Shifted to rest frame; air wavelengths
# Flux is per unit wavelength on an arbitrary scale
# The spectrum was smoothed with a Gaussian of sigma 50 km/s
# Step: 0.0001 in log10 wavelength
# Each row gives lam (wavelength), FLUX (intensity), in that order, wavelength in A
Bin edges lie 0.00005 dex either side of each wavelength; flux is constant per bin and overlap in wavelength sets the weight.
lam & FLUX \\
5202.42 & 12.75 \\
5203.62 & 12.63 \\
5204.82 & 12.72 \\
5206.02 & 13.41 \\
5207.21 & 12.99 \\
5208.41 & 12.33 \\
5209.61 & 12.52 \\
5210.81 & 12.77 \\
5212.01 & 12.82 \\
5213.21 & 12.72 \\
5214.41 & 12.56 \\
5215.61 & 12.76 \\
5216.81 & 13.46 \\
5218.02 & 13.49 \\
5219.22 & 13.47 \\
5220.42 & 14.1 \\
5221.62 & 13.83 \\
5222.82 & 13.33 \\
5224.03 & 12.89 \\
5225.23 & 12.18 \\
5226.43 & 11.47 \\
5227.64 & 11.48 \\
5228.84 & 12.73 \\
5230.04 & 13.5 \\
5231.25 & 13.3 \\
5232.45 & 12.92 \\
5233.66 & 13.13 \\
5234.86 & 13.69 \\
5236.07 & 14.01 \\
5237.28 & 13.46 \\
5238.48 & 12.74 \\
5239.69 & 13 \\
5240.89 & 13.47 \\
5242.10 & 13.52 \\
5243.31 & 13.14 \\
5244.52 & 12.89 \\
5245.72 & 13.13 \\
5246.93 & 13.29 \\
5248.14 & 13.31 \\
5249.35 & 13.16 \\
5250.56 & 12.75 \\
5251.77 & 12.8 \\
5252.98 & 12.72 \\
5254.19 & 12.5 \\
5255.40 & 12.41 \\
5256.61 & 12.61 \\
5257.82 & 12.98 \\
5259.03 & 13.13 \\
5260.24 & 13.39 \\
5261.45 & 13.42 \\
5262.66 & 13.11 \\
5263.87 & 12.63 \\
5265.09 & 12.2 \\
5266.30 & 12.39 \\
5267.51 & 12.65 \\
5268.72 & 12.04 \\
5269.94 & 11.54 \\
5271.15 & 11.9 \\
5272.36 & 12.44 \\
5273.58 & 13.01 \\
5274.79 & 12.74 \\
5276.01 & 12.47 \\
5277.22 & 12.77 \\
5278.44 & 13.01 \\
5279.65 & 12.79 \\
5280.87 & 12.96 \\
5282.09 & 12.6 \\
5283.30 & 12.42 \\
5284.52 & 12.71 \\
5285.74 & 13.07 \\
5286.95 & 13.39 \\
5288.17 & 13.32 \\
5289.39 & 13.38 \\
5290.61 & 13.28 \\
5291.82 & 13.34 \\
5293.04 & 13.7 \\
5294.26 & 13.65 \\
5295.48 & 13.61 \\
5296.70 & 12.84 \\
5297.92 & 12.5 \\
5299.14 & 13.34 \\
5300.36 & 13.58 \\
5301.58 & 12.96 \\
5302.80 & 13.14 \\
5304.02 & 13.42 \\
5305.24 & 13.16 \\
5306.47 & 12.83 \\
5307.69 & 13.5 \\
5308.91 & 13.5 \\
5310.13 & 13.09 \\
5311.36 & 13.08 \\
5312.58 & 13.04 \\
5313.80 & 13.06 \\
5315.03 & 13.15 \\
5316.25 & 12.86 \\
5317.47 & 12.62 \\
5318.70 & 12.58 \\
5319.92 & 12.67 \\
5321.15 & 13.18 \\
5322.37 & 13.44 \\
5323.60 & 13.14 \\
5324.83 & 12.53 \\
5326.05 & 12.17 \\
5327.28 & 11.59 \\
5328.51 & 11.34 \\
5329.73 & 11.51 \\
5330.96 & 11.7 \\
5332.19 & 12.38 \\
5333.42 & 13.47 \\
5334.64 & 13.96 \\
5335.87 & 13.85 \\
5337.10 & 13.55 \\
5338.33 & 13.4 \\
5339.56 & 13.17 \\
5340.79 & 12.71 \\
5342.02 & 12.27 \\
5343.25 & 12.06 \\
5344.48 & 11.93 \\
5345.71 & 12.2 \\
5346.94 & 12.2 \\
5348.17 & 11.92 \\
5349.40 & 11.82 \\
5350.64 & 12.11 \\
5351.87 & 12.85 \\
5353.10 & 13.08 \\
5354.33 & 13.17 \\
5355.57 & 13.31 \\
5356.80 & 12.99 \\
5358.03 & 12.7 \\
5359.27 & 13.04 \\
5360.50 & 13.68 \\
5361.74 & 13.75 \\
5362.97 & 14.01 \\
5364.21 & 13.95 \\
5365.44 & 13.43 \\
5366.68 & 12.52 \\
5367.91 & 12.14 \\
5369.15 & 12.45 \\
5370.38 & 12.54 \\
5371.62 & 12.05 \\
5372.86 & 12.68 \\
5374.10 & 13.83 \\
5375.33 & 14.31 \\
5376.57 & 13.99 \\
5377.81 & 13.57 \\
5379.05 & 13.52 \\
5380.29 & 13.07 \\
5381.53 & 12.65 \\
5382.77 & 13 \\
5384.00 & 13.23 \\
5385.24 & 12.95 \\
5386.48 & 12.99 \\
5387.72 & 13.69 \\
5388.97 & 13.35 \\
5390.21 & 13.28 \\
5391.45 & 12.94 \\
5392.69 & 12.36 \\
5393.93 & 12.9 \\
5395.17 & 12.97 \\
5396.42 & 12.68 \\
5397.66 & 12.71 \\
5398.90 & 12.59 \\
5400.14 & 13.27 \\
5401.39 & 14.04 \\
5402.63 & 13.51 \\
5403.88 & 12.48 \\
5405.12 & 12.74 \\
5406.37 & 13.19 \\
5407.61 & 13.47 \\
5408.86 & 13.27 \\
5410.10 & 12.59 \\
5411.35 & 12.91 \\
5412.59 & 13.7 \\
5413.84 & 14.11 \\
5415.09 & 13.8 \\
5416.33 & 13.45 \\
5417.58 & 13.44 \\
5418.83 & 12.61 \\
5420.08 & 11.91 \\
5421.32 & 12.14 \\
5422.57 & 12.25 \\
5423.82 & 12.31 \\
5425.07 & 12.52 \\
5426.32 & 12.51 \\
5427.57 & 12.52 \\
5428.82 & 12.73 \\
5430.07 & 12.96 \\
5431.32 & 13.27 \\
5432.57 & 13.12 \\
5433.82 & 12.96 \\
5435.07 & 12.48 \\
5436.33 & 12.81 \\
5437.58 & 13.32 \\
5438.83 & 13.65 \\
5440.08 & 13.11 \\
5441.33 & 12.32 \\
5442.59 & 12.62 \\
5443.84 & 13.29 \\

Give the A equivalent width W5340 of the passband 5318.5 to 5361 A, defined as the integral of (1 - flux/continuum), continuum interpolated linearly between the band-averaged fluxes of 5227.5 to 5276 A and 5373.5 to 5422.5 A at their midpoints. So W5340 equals 1.2 A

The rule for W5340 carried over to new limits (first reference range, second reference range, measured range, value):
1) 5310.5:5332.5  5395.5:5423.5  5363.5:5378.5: -0.4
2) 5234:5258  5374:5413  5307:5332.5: 0.9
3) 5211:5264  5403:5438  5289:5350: 0.5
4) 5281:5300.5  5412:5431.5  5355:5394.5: -0.5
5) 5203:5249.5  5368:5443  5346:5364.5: 0.1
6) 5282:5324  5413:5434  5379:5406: -0.2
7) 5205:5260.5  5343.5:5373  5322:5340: 0.1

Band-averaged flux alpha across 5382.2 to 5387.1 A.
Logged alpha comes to 13.1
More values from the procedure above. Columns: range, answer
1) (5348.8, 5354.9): 12.6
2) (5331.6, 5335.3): 13.3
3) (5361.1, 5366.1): 13.8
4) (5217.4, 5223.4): 13.6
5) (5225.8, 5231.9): 12.5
